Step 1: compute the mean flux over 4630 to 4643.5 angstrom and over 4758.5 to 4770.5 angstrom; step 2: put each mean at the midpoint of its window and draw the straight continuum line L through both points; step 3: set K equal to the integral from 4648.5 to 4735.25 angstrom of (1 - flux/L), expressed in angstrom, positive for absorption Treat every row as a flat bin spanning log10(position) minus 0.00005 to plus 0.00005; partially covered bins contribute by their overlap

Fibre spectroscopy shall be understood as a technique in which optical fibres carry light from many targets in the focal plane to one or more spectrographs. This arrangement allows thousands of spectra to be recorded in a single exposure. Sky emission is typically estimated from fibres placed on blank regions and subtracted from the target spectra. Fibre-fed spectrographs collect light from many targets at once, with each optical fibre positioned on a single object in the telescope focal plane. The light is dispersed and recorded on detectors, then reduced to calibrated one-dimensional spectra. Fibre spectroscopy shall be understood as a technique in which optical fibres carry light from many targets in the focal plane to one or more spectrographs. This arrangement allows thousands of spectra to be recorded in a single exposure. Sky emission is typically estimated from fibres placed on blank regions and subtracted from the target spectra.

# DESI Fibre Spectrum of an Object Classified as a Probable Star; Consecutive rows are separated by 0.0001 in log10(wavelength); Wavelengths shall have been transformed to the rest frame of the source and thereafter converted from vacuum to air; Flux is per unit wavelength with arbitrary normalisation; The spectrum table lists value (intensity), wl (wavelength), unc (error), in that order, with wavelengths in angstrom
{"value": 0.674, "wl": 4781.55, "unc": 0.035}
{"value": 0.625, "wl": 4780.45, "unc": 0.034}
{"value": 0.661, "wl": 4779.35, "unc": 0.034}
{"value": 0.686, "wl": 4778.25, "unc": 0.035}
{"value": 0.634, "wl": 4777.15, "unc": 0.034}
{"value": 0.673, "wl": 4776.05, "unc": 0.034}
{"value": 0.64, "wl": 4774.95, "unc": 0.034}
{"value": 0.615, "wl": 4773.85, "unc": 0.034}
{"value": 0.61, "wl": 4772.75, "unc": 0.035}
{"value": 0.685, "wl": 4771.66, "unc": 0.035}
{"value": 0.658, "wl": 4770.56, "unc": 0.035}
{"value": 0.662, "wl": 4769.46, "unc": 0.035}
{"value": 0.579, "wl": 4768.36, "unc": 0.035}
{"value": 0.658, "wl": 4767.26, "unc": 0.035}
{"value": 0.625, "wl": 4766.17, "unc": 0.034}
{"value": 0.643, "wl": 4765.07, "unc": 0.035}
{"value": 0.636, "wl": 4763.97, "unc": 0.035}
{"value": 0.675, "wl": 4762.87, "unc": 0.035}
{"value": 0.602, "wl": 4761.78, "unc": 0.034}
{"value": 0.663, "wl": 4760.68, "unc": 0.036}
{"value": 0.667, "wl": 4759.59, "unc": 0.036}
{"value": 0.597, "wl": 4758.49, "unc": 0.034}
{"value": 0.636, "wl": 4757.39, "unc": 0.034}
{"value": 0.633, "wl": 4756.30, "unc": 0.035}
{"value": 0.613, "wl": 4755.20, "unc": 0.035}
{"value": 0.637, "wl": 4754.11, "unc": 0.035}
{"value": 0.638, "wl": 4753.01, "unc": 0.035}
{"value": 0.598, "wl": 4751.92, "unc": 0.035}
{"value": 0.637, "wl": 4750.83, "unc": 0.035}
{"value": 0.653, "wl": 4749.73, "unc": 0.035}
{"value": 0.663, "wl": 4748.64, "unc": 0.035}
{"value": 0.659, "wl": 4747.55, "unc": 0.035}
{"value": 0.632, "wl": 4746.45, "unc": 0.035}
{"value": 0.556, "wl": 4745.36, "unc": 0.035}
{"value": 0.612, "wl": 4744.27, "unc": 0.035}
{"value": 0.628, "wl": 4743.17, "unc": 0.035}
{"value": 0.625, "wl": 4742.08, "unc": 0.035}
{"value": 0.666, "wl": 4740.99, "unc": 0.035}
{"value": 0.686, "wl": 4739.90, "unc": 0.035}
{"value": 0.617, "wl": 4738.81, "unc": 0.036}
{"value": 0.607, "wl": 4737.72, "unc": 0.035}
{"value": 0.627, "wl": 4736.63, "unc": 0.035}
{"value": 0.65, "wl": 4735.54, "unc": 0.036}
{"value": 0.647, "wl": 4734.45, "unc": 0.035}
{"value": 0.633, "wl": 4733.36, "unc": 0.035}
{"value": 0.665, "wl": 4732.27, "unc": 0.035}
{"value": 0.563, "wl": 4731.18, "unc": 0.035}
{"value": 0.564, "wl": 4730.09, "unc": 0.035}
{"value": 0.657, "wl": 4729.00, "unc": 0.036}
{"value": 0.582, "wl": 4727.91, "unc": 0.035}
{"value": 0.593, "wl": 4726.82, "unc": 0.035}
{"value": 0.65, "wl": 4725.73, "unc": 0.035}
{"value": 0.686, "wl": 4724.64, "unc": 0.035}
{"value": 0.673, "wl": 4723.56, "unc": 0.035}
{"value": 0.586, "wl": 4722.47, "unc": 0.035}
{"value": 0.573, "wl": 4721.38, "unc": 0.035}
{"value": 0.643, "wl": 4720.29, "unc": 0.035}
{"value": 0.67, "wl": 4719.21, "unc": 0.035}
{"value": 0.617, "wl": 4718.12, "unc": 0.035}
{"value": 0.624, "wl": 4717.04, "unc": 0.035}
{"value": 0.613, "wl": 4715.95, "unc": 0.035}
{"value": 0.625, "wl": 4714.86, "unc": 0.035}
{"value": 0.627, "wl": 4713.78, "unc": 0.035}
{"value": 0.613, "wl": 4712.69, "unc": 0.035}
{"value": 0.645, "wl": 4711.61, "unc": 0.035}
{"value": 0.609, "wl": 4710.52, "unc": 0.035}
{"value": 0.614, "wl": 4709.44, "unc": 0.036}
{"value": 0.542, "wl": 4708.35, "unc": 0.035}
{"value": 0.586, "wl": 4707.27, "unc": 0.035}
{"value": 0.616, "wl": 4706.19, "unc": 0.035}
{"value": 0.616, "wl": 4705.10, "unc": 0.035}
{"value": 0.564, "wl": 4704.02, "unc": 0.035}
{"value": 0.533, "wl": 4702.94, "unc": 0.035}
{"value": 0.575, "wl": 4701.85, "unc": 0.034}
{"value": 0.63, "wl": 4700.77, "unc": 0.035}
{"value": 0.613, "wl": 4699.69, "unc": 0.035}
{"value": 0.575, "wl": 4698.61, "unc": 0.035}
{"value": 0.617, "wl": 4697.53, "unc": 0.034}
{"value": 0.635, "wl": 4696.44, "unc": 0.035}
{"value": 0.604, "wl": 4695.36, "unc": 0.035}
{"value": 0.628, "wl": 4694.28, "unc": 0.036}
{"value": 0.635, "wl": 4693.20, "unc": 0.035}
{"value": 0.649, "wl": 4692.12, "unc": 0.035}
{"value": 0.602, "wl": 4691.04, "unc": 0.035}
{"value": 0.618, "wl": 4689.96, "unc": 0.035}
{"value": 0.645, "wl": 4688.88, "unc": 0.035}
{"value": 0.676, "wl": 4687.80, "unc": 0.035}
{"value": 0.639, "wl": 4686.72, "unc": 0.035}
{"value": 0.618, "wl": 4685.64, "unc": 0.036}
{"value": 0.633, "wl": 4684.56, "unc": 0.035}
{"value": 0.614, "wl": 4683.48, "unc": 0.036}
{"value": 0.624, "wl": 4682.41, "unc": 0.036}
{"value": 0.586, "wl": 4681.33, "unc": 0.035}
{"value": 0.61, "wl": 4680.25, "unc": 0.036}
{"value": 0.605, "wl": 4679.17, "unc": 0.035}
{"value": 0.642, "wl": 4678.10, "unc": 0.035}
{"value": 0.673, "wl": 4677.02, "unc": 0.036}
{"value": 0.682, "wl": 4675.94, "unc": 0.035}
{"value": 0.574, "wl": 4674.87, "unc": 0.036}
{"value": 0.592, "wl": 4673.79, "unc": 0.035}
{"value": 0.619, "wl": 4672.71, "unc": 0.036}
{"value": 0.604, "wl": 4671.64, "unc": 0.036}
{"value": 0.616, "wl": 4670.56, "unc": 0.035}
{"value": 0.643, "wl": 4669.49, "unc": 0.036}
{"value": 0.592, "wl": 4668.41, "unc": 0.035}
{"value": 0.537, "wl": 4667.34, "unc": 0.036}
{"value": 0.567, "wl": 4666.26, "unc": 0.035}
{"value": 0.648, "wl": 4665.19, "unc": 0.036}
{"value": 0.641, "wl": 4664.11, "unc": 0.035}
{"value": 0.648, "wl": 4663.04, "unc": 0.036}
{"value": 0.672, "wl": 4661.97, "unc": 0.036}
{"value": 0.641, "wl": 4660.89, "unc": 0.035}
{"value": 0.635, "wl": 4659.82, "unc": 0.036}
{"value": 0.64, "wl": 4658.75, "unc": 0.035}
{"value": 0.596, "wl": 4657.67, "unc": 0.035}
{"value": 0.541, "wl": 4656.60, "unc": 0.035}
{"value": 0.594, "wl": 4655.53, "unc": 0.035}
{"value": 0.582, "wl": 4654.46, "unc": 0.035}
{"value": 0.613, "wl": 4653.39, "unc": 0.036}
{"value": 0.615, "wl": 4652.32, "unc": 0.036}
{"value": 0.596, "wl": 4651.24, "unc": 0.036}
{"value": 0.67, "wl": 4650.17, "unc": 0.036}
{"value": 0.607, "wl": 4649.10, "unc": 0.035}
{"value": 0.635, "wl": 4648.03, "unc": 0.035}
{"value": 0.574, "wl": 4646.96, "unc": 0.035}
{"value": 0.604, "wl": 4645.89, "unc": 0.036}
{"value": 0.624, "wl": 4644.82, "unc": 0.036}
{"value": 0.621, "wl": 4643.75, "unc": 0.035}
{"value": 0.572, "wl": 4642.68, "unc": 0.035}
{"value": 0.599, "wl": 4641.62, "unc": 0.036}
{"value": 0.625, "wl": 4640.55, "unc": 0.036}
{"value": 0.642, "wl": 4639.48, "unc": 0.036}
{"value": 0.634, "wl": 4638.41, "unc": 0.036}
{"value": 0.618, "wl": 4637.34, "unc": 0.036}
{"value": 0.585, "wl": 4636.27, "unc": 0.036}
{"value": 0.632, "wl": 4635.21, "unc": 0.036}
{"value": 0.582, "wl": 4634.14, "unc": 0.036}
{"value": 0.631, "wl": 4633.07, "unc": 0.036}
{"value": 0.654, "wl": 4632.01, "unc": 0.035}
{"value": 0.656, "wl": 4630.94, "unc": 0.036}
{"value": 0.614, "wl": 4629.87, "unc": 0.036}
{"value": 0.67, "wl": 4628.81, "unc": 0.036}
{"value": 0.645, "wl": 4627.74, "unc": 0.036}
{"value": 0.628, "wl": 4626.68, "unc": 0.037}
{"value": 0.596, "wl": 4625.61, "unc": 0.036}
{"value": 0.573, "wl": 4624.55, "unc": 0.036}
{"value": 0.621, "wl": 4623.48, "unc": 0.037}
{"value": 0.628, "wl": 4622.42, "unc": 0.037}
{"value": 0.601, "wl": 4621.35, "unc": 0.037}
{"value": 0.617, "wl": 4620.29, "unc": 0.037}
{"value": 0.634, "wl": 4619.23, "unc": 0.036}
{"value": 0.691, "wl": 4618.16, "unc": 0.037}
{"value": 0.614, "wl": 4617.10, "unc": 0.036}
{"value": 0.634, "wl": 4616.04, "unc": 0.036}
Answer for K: 1.5 angstrom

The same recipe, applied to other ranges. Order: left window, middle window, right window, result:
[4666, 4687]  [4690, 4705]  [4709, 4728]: 0.35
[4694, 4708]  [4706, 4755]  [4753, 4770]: -0.68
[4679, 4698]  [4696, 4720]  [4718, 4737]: 0.69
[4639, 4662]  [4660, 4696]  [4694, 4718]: -0.90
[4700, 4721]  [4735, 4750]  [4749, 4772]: -0.17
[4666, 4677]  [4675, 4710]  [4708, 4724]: -0.17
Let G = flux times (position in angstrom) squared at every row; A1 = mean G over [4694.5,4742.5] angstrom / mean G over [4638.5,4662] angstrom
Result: 1.04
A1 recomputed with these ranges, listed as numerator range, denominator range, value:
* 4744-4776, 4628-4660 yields 1.08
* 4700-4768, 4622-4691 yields 1.04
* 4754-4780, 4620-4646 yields 1.10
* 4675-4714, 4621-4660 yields 1.03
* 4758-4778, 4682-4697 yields 1.05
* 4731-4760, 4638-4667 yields 1.07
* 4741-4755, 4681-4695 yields 1.03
